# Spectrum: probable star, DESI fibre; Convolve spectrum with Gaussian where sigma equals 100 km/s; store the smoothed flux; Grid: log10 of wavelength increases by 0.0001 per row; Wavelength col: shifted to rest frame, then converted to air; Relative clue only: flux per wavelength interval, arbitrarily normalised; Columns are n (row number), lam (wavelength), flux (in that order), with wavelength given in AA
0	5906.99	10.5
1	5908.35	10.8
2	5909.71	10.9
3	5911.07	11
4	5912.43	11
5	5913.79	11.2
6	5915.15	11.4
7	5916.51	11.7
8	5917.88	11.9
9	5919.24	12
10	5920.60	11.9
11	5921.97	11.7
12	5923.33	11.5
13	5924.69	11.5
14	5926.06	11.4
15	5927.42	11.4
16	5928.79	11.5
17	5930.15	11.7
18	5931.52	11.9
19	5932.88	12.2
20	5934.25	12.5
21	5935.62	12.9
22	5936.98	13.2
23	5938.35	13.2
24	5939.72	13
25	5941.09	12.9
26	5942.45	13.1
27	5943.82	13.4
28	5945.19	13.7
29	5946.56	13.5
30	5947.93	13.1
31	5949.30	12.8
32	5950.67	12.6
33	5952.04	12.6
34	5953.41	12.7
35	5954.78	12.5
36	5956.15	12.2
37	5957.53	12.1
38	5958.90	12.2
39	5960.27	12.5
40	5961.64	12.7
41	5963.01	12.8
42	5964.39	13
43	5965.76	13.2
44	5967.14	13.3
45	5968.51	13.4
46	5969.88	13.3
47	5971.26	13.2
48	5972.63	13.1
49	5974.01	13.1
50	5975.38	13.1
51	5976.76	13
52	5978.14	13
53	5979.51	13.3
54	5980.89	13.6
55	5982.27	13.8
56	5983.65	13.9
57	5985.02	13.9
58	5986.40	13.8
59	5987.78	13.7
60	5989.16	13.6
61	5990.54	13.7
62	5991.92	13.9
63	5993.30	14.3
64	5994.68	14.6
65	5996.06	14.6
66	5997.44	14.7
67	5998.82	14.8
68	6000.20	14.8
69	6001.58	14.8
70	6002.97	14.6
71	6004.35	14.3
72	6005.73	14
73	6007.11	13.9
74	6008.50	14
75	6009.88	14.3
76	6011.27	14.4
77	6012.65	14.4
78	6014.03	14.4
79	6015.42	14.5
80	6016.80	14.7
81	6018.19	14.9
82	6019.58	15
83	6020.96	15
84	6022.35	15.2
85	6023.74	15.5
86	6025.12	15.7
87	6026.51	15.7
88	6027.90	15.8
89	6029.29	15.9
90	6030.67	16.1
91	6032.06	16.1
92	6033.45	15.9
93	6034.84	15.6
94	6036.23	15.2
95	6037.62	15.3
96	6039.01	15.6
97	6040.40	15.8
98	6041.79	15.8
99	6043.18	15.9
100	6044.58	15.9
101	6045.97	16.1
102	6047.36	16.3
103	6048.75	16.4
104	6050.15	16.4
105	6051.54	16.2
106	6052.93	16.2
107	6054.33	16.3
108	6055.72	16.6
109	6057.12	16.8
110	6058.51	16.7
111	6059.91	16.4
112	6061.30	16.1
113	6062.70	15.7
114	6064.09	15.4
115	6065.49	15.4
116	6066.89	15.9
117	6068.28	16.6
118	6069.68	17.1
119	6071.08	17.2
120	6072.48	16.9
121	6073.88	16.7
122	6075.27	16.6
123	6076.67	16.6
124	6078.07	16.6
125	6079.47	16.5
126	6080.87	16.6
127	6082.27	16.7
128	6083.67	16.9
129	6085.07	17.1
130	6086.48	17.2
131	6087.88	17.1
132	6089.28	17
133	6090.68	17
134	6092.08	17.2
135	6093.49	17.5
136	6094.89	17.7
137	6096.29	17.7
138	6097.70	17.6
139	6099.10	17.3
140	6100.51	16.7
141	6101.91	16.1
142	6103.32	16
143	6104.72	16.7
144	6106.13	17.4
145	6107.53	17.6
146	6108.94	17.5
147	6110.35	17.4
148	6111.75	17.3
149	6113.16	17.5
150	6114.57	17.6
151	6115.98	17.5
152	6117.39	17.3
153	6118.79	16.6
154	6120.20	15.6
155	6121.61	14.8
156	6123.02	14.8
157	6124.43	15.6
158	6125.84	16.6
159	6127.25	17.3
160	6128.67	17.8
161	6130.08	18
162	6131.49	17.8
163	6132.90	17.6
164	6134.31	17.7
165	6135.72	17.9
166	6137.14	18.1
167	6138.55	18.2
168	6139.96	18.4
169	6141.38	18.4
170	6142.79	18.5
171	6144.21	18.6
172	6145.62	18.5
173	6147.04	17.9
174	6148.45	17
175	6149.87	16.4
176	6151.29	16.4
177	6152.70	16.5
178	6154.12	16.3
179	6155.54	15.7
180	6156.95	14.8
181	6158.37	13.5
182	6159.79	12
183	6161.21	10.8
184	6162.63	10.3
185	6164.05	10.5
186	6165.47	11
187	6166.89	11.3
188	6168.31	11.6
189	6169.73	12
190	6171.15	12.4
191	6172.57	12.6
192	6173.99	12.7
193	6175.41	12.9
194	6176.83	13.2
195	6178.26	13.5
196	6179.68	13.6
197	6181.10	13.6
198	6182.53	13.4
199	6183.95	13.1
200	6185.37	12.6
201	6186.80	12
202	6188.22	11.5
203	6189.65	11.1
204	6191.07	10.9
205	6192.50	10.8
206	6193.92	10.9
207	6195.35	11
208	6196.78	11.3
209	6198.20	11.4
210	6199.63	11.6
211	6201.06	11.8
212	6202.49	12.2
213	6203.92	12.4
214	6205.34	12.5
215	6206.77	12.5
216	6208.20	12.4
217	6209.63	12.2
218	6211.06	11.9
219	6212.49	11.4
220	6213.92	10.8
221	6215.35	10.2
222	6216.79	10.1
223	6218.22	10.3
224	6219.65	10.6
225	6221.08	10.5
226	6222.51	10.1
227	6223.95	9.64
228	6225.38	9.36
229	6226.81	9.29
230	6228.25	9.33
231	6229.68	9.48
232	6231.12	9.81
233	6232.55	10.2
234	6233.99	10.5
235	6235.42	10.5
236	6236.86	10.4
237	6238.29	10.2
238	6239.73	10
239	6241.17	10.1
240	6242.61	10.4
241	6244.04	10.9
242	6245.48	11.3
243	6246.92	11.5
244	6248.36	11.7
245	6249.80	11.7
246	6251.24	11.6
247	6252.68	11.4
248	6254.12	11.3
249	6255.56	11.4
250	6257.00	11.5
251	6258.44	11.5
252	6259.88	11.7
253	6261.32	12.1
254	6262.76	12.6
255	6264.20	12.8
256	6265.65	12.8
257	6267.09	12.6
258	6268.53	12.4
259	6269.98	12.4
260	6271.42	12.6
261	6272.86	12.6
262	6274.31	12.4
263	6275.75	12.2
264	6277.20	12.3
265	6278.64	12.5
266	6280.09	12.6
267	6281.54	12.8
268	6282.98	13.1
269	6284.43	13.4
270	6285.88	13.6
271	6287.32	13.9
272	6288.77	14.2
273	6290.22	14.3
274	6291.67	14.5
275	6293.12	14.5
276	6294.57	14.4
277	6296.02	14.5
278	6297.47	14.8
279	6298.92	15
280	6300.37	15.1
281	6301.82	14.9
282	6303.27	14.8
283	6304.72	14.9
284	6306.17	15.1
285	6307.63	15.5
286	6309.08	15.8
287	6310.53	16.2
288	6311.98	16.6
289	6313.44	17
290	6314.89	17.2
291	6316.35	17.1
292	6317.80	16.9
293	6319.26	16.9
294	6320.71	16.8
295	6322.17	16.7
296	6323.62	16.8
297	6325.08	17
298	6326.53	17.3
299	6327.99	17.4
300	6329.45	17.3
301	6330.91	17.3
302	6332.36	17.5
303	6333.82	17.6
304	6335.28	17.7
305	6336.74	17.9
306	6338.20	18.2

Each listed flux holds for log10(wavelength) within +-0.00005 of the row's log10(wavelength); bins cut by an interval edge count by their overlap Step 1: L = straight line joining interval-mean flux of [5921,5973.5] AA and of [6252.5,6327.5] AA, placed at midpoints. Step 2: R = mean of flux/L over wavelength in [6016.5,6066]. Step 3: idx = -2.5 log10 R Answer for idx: -0.21 mag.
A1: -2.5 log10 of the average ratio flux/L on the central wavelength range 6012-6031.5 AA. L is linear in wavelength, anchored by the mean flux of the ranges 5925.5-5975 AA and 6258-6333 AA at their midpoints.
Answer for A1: -0.16 mag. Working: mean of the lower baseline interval 12.7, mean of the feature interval 15.2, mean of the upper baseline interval 14.6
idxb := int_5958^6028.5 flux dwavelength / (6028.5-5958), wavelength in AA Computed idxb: 14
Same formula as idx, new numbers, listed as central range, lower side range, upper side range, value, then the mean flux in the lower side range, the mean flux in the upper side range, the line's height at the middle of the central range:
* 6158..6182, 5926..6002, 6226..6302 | 0.02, 13.2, 12.2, 12.5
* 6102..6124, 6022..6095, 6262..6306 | -0.07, 16.3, 13.5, 15.6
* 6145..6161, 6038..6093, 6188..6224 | -0.19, 16.4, 11.3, 13.2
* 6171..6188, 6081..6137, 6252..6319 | 0.21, 17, 13.8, 15.8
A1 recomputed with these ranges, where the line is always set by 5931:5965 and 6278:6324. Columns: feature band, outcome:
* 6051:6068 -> -0.195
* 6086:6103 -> -0.242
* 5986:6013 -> -0.091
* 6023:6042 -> -0.179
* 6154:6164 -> 0.093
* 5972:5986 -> -0.034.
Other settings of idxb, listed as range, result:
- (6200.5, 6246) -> 10.7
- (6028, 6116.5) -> 16.6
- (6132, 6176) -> 15.1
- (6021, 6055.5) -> 15.9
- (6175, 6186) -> 13.3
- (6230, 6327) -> 13.4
